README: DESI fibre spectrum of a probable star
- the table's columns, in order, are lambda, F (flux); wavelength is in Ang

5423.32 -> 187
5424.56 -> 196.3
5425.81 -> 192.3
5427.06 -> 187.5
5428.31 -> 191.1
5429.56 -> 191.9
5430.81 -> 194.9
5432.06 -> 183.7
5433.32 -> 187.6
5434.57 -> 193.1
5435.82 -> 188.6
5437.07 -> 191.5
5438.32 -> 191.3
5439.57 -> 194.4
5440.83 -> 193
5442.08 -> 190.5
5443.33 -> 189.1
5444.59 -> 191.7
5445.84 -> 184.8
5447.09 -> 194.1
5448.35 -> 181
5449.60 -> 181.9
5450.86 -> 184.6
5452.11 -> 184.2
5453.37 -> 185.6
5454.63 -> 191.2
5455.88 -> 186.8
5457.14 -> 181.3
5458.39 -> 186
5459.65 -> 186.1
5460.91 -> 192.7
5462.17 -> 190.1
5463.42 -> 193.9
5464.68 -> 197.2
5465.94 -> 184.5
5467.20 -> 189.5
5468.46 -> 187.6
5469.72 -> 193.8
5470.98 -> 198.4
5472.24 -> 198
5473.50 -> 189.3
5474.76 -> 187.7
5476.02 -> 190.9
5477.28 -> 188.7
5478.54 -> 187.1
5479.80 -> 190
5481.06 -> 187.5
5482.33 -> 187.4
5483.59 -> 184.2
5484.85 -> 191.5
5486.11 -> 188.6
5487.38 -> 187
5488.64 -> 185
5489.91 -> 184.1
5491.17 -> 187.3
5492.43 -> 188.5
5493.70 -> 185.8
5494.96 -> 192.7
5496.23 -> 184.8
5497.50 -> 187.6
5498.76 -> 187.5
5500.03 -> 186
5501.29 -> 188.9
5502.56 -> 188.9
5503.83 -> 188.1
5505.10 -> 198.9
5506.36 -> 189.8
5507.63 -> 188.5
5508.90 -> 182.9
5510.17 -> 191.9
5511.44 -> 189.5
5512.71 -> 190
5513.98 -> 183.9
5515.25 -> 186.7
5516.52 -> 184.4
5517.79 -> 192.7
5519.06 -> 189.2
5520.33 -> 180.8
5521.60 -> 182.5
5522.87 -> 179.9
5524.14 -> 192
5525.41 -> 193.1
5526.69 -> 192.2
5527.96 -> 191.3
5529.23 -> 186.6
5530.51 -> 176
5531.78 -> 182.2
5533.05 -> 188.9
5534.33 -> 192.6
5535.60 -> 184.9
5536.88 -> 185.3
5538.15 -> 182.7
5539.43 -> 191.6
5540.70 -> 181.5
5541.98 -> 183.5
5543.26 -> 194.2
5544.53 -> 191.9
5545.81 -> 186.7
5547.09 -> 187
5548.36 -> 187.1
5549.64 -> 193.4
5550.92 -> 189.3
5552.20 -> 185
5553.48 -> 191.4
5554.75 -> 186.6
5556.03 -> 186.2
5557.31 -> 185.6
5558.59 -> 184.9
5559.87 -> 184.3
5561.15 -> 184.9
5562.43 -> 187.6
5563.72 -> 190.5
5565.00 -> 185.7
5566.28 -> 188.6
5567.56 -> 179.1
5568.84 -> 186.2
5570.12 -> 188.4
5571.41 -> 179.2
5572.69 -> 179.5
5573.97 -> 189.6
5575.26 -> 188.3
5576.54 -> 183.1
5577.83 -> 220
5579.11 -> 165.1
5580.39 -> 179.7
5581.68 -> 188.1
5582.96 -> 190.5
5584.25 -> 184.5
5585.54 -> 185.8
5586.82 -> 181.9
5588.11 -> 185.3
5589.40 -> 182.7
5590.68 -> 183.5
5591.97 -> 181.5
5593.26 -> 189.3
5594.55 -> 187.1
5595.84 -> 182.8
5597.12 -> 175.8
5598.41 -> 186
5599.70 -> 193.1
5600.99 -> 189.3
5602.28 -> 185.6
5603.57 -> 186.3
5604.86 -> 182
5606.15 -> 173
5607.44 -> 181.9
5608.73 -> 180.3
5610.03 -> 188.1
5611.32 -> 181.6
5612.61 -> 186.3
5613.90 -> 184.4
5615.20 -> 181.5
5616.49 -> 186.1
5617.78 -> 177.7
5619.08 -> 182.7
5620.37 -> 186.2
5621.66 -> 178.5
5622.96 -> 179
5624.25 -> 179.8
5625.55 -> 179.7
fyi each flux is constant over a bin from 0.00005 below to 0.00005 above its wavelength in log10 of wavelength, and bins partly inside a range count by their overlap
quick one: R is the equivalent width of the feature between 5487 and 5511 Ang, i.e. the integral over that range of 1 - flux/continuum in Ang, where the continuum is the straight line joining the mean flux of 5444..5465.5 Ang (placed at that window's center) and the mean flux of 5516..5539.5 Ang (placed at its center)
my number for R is -0.1 Ang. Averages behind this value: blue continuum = 188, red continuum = 187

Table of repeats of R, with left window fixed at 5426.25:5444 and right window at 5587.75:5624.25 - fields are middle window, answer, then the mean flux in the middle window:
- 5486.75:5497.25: 0.07 Ang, 187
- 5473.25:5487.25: 0.02 Ang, 188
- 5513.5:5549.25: -0.07 Ang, 187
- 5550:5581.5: -0.20 Ang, 186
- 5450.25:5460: 0.20 Ang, 186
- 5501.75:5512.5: -0.13 Ang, 190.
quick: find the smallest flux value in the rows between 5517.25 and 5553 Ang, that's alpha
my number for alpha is 176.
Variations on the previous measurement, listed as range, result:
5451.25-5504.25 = 181.3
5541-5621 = 165.1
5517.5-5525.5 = 179.9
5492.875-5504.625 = 184.8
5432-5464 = 181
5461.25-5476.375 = 184.5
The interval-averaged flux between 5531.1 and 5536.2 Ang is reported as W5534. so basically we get 187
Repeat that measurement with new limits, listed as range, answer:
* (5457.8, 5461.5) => 188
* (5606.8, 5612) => 183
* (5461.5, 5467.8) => 191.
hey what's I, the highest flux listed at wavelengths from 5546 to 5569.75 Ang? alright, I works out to 193.4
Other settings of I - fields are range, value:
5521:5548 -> 194.2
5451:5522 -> 198.9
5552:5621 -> 220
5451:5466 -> 197.2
